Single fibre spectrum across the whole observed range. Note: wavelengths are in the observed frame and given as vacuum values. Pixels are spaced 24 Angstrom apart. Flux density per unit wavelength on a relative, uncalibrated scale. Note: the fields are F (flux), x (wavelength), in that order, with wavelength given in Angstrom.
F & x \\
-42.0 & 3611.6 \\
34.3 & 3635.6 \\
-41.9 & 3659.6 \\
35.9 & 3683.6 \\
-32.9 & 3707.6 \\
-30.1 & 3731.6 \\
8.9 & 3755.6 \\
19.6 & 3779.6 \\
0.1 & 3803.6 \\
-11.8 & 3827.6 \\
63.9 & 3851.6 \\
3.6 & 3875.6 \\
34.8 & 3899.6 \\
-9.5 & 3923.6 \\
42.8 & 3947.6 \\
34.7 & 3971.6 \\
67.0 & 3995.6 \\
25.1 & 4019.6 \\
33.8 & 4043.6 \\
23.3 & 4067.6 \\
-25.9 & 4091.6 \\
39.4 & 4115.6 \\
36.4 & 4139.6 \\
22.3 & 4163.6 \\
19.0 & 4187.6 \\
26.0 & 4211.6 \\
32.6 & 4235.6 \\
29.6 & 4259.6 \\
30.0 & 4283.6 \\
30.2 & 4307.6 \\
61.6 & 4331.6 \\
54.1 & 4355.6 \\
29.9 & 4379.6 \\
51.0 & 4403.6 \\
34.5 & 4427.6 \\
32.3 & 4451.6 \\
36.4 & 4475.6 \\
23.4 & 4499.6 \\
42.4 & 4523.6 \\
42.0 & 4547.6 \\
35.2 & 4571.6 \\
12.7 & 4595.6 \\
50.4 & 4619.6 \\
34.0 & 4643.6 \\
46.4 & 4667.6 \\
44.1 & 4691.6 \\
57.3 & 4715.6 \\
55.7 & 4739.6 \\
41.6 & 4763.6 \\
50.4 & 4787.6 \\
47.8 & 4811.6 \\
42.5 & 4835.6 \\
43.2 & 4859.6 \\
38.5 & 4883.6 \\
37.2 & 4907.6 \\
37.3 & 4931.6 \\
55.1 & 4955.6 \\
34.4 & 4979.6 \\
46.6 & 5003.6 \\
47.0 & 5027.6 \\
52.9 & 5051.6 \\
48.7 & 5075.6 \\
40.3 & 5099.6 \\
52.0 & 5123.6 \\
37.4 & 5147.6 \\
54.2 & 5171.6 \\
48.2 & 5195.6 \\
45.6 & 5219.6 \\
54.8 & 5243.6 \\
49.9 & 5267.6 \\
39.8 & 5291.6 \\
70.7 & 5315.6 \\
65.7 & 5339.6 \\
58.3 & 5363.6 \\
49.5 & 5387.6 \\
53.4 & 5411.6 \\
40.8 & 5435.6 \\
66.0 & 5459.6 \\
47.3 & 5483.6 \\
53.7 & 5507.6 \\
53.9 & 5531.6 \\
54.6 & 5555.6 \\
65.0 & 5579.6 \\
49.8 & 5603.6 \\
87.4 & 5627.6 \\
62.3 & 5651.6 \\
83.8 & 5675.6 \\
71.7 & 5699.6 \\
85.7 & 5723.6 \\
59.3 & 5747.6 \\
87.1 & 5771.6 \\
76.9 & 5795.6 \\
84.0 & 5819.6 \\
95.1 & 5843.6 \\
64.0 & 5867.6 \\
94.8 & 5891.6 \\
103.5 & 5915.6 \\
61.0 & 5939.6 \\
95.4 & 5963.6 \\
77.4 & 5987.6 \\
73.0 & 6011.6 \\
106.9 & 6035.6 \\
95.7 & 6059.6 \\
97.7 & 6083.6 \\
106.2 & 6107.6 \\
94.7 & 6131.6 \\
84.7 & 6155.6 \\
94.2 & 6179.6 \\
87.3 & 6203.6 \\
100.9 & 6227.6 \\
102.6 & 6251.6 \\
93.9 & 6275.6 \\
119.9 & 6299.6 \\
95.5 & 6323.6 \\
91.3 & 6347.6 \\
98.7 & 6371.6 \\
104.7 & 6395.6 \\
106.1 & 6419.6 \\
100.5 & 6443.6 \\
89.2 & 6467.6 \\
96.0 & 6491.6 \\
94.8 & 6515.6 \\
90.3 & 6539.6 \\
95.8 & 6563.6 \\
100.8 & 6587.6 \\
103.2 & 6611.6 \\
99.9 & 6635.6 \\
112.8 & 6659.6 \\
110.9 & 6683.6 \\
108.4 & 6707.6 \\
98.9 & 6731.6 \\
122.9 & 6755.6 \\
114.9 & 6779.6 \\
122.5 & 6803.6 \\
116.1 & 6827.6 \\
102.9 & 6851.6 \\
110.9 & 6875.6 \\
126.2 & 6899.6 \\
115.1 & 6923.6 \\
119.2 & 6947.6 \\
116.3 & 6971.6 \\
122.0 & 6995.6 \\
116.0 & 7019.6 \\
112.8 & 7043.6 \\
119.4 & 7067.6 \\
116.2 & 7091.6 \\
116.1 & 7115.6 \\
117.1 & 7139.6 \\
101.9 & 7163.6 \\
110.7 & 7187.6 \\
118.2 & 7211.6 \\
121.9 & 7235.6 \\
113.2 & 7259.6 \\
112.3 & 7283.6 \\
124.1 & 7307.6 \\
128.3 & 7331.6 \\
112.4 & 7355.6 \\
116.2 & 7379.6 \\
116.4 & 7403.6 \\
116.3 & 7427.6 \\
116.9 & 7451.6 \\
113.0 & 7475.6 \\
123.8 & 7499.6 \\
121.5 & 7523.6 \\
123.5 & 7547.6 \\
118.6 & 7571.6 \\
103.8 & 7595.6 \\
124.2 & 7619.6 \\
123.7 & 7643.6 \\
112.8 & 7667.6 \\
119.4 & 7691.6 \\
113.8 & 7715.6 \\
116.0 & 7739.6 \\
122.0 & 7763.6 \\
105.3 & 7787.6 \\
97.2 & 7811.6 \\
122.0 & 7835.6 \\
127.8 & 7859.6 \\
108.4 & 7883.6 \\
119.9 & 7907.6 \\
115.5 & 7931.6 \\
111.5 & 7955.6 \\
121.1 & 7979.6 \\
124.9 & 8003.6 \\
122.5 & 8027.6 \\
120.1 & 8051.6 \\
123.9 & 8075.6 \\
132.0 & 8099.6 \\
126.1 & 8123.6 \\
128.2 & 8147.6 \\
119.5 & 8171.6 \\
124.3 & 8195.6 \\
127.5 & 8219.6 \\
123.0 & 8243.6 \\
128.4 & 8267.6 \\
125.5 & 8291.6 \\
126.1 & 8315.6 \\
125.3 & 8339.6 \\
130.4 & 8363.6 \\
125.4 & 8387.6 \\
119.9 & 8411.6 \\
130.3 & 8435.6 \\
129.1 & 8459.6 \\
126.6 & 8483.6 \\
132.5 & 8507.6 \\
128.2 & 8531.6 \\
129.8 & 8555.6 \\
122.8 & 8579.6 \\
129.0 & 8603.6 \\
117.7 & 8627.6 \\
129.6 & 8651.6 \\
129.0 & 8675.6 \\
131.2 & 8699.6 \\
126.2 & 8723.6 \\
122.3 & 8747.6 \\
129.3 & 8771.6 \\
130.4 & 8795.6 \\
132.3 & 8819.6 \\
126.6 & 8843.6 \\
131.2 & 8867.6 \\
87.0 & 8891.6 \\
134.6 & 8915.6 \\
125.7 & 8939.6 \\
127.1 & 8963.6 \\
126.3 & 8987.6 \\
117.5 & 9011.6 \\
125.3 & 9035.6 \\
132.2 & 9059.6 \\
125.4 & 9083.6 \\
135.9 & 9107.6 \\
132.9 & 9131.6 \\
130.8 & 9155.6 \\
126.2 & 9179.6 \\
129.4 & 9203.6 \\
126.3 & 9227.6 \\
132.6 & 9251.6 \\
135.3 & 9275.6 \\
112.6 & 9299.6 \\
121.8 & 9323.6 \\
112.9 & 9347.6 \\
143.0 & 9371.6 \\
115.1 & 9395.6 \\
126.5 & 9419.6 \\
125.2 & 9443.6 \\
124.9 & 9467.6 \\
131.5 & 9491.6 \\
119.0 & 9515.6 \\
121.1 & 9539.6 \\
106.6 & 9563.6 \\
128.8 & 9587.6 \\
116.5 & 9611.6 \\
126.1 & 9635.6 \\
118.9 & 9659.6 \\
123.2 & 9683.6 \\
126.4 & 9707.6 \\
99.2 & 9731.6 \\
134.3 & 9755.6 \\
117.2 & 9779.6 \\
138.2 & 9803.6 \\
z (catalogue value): 0.51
